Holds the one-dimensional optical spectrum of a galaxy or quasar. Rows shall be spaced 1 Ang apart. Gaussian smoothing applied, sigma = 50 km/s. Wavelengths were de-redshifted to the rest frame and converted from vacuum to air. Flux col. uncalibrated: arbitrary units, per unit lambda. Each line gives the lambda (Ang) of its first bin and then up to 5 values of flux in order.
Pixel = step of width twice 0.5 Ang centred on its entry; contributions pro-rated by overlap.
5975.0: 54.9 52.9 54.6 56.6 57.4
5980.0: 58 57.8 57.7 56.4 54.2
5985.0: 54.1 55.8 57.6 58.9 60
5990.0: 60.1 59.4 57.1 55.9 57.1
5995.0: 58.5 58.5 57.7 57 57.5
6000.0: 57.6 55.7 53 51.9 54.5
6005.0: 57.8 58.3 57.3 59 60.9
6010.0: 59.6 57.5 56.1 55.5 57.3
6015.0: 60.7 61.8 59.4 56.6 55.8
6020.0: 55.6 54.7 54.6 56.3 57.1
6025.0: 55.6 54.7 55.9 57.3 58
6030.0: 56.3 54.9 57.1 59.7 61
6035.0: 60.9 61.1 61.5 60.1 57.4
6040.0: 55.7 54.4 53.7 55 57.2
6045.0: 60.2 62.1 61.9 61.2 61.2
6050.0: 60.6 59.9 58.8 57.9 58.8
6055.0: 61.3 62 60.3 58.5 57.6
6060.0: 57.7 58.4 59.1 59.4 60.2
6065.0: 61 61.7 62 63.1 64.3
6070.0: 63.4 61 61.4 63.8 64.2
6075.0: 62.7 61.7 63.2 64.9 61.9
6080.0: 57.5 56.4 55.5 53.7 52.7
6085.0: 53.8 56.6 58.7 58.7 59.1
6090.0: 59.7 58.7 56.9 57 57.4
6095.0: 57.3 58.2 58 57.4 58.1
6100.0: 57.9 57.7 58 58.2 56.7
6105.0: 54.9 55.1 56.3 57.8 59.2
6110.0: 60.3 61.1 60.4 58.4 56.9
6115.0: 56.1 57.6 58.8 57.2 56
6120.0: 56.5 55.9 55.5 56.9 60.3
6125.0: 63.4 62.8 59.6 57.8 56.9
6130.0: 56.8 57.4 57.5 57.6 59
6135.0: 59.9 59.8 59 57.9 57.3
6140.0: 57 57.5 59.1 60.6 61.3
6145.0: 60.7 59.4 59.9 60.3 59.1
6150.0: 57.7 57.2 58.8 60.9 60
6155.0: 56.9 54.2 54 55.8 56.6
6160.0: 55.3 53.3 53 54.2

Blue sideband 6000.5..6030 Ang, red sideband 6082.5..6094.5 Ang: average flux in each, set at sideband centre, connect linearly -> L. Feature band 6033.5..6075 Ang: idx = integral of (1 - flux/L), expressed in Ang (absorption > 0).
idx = -2.32 Ang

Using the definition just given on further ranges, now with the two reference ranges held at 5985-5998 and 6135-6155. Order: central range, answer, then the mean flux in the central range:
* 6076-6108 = 0.5 Ang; 57.7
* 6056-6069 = -0.4 Ang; 60.2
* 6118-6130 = 0.1 Ang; 58.2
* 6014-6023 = 0.1 Ang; 57.3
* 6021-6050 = 0.1 Ang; 57.9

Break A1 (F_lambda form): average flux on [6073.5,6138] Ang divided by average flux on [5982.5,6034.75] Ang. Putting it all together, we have 1.0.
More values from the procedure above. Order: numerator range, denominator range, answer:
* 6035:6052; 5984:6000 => 1.02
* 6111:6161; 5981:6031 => 1.02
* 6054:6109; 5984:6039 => 1.03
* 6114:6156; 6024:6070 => 0.99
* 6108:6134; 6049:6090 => 0.97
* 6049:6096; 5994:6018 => 1.04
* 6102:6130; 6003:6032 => 1.02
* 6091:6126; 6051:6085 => 0.96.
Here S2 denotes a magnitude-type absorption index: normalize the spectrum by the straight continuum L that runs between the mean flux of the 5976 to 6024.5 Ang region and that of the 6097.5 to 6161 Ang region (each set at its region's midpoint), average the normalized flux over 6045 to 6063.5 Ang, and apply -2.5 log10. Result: -0.043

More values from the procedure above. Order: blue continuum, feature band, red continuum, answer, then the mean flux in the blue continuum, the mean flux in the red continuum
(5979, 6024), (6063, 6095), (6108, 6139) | -0.03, 57.2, 58.4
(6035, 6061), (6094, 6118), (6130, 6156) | 0.02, 59.1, 58.7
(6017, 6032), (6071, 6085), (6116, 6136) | -0.05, 56.1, 58.2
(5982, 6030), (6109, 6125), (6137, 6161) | 0.00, 57.1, 58.1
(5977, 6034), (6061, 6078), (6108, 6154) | -0.07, 57.1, 58.7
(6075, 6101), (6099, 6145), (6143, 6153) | 0.01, 58.1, 59.5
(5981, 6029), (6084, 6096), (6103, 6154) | 0.01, 57.1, 58.4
